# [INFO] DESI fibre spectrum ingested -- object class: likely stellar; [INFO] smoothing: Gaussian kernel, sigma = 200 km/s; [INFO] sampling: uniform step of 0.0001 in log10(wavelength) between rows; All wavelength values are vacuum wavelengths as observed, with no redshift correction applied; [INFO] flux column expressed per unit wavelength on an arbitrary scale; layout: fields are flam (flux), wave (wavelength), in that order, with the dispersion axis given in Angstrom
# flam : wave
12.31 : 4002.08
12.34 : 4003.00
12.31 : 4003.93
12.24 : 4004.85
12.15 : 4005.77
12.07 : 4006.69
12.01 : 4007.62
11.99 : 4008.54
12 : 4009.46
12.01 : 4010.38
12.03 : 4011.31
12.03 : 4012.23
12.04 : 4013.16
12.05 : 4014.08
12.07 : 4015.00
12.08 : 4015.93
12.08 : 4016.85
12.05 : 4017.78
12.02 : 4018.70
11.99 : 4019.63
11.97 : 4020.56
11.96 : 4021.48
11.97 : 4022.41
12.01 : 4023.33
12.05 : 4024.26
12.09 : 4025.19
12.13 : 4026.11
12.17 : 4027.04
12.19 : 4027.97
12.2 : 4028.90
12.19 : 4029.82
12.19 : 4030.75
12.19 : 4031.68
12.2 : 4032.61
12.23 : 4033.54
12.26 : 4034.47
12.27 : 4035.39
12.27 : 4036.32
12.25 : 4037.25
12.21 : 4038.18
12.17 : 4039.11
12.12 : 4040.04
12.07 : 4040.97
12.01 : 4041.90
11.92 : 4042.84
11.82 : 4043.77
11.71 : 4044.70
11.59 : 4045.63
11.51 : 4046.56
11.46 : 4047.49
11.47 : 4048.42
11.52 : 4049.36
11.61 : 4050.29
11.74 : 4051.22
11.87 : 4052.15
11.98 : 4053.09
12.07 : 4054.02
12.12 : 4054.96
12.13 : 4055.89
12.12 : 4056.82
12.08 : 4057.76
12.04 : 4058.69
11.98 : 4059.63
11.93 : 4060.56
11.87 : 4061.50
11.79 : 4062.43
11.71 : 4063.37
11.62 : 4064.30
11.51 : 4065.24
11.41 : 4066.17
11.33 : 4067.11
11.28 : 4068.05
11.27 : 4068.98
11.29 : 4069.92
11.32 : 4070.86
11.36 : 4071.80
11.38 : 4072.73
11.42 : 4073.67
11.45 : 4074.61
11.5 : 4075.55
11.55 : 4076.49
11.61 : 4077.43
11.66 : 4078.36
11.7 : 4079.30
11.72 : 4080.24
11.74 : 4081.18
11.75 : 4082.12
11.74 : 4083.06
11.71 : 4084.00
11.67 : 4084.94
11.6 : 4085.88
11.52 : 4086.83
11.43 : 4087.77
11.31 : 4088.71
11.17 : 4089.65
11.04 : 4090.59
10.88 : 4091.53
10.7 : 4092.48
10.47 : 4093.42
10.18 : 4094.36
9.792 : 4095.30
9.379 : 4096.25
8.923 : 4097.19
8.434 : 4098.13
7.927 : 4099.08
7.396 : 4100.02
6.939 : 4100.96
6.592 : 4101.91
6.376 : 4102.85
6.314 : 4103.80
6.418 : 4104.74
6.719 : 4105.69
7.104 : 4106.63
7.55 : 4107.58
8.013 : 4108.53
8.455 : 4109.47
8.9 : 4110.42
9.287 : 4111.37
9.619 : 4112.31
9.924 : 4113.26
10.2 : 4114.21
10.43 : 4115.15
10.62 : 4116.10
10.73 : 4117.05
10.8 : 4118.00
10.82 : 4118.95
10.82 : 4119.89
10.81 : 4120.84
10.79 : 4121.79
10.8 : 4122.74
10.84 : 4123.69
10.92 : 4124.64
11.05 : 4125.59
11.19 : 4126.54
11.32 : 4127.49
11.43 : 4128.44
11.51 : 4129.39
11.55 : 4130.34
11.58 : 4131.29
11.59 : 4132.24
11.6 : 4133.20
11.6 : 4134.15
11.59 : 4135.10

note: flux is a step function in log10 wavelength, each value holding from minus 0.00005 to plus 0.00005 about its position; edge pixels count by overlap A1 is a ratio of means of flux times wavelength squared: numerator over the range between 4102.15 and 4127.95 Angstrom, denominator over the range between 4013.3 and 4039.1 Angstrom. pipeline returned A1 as 0.82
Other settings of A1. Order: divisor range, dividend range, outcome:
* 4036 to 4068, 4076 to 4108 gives 0.84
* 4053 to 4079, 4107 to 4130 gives 0.90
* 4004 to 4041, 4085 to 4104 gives 0.81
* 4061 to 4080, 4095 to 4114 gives 0.71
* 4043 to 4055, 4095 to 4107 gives 0.66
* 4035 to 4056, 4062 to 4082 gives 0.98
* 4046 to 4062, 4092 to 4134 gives 0.84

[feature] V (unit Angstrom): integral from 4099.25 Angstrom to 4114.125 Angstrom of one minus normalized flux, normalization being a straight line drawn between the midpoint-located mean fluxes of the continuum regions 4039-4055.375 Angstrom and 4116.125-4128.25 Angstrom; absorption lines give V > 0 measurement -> 4.4 Angstrom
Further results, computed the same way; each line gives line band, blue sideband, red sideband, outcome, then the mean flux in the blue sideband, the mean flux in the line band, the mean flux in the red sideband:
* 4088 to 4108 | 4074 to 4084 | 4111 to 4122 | 4.29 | 11.6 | 8.68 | 10.4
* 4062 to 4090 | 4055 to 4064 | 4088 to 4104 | -2.29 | 12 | 11.5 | 9.13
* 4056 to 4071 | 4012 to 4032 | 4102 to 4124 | -1.28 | 12.1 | 11.7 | 9.18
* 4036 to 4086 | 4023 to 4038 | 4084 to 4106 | -4.30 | 12.2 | 11.7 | 9.34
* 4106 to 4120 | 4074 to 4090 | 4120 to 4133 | 2.24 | 11.6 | 9.49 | 11.2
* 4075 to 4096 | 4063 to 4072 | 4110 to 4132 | -0.18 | 11.4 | 11.3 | 10.7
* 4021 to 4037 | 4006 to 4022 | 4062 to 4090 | -0.34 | 12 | 12.2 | 11.5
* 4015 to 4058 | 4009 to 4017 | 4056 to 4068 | -0.32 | 12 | 12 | 11.8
